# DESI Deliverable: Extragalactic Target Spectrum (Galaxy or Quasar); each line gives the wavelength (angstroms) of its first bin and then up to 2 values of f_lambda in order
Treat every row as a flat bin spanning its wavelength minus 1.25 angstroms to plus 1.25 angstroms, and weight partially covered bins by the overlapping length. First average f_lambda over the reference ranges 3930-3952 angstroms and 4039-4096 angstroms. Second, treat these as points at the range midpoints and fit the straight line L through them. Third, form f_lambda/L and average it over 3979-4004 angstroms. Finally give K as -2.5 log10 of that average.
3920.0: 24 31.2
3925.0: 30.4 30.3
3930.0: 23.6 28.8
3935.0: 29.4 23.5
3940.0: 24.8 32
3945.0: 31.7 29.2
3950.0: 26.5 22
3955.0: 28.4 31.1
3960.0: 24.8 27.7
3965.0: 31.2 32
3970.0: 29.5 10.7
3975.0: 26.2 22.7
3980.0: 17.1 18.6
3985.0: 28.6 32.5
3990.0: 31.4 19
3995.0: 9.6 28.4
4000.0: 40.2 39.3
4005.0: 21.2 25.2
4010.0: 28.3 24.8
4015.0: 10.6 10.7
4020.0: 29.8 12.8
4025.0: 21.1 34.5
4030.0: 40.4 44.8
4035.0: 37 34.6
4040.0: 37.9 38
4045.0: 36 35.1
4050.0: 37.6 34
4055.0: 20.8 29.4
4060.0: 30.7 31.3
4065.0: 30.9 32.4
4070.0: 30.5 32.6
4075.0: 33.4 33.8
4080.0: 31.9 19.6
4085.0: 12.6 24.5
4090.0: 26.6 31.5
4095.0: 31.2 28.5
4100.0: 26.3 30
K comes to 0.09 mag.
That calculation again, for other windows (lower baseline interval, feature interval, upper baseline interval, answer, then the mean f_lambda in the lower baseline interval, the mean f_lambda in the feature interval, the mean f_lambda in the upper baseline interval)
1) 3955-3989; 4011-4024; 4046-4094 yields 0.458 mag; 25.7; 18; 29.5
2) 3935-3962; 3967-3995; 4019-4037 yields 0.234 mag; 27.5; 23.5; 31.6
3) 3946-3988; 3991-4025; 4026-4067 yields 0.288 mag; 25.7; 23.1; 34.4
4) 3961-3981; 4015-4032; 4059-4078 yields 0.163 mag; 24.7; 24.7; 31.9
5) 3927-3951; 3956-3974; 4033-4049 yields 0.130 mag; 27.9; 26.7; 36.8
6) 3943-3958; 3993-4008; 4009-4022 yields -0.223 mag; 28.2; 27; 20.2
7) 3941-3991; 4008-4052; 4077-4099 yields -0.141 mag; 26.7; 30.2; 26.4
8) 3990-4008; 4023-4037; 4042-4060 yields -0.136 mag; 26.5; 34.3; 32.6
